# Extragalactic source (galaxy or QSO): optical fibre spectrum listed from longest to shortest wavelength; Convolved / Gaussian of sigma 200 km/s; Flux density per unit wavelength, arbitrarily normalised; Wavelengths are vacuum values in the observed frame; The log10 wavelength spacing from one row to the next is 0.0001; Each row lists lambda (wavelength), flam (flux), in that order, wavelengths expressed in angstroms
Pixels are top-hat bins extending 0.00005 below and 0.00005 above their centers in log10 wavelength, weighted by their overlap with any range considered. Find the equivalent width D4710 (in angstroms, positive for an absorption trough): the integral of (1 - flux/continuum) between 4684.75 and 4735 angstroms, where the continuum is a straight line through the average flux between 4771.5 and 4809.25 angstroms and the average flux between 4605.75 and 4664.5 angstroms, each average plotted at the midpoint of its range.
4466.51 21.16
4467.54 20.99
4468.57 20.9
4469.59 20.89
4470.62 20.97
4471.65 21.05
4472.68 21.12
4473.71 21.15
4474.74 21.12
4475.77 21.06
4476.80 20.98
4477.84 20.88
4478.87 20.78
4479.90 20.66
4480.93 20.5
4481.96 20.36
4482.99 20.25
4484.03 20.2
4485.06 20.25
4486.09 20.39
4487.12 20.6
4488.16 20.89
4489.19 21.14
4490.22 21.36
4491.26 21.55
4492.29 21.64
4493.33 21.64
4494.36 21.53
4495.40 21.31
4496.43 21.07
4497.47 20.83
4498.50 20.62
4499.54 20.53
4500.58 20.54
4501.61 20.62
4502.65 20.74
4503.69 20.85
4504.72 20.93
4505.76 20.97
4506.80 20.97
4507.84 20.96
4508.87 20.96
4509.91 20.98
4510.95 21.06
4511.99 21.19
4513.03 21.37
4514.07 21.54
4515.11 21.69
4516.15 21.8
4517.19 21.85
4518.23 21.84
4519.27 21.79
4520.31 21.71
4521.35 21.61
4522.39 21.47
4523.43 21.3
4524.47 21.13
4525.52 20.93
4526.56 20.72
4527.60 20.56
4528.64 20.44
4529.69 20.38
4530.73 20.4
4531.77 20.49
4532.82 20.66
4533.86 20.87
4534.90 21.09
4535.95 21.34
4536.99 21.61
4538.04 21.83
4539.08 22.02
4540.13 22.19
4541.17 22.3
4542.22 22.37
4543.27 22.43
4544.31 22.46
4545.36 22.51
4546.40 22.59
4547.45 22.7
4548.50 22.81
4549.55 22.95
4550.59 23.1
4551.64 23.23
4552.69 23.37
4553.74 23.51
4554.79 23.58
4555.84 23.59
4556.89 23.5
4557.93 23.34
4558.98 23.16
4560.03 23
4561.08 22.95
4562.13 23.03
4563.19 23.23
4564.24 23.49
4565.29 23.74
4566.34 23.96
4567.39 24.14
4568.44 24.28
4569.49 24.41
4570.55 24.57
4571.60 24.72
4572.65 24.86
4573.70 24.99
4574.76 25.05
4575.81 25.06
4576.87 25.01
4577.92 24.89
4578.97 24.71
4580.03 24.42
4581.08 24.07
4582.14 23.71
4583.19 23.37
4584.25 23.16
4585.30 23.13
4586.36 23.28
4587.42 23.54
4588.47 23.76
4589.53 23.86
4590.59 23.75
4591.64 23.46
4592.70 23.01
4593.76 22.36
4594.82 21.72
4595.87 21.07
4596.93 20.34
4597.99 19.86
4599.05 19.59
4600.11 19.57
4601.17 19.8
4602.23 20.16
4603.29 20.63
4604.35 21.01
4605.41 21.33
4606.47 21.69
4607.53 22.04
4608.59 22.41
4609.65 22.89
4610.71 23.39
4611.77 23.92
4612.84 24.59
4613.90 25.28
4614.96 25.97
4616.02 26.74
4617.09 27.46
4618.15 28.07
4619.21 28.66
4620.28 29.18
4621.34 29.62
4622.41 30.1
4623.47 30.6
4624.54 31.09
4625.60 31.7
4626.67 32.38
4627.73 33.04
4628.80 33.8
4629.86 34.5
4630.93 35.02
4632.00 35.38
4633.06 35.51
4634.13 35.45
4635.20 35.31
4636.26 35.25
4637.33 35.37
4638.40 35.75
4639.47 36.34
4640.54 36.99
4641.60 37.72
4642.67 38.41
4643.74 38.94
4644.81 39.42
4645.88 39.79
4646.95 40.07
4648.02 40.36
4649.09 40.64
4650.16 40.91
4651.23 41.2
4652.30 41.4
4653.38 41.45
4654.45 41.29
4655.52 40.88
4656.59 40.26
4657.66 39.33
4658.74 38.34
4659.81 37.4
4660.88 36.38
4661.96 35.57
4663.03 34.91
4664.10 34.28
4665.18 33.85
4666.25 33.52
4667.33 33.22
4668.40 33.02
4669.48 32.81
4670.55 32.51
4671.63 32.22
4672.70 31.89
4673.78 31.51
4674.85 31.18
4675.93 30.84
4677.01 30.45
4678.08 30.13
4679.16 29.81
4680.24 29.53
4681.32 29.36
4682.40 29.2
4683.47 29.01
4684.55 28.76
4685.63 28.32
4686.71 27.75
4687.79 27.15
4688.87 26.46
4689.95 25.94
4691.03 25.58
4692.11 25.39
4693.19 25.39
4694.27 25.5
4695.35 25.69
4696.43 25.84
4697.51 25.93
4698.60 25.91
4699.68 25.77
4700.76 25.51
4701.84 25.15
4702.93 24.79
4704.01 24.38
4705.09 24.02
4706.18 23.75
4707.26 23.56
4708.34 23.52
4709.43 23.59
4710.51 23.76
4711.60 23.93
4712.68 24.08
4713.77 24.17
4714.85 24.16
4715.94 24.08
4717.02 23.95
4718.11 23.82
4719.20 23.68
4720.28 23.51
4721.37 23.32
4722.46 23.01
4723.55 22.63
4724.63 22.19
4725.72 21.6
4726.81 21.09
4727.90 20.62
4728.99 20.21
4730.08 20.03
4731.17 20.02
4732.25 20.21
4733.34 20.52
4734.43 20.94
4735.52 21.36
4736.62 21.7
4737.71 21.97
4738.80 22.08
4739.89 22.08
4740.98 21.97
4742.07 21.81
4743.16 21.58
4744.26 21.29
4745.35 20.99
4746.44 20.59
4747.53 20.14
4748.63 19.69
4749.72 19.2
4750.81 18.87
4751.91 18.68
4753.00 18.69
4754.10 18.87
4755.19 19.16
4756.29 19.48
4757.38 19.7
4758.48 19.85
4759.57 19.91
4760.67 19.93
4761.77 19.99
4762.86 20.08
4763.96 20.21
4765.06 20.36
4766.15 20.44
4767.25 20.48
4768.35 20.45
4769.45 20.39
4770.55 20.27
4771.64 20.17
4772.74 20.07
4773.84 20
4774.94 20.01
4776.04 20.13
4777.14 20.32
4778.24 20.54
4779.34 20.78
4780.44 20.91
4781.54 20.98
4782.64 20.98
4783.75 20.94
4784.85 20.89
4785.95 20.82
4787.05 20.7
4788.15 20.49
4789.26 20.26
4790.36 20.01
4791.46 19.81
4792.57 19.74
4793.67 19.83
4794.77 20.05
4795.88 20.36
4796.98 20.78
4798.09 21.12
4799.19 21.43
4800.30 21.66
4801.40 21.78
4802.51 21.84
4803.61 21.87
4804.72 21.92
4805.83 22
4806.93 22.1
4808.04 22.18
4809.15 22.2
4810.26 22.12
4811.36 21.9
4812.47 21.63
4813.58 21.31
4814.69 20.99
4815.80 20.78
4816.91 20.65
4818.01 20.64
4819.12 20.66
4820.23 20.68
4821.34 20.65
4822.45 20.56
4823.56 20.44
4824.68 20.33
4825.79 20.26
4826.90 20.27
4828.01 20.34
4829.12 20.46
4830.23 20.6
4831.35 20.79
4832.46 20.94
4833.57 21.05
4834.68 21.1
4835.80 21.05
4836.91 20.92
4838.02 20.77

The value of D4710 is 6.6 angstroms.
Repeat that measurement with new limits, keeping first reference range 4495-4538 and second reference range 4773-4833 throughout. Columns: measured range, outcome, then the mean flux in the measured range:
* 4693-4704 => -2.4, 25.5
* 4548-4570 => -2.5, 23.5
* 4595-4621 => -2.7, 23.2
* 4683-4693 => -2.9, 27.1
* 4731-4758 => 0.6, 20.5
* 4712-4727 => -1.7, 23.3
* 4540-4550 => -0.7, 22.5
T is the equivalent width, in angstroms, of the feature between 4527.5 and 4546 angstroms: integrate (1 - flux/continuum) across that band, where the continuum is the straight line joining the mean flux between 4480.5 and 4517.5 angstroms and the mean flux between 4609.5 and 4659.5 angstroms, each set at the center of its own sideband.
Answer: 2.43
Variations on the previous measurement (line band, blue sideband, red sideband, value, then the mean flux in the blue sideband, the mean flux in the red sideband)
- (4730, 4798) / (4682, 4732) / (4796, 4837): 6.9 angstroms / 24.4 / 21.1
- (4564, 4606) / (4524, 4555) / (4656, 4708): 2.2 angstroms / 21.9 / 29.7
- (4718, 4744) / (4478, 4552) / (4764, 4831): -1.0 angstroms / 21.3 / 20.8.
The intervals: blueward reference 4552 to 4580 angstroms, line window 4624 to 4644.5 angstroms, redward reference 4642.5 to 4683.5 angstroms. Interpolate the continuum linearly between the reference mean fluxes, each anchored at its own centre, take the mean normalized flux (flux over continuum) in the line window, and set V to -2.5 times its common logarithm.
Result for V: -0.10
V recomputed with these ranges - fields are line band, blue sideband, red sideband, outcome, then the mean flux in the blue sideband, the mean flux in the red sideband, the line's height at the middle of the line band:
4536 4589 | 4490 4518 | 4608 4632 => 0.07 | 21.2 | 28.8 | 25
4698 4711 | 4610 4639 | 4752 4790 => 0.02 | 30.8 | 20.2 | 25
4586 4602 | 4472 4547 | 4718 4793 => -0.04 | 21.2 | 20.7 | 21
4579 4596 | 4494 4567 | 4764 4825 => -0.08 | 21.8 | 20.8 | 21.6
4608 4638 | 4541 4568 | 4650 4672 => 0.07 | 23.1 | 36.8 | 32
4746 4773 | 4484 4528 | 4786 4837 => 0.06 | 21.1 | 20.9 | 21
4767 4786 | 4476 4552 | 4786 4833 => 0.02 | 21.3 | 20.9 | 21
